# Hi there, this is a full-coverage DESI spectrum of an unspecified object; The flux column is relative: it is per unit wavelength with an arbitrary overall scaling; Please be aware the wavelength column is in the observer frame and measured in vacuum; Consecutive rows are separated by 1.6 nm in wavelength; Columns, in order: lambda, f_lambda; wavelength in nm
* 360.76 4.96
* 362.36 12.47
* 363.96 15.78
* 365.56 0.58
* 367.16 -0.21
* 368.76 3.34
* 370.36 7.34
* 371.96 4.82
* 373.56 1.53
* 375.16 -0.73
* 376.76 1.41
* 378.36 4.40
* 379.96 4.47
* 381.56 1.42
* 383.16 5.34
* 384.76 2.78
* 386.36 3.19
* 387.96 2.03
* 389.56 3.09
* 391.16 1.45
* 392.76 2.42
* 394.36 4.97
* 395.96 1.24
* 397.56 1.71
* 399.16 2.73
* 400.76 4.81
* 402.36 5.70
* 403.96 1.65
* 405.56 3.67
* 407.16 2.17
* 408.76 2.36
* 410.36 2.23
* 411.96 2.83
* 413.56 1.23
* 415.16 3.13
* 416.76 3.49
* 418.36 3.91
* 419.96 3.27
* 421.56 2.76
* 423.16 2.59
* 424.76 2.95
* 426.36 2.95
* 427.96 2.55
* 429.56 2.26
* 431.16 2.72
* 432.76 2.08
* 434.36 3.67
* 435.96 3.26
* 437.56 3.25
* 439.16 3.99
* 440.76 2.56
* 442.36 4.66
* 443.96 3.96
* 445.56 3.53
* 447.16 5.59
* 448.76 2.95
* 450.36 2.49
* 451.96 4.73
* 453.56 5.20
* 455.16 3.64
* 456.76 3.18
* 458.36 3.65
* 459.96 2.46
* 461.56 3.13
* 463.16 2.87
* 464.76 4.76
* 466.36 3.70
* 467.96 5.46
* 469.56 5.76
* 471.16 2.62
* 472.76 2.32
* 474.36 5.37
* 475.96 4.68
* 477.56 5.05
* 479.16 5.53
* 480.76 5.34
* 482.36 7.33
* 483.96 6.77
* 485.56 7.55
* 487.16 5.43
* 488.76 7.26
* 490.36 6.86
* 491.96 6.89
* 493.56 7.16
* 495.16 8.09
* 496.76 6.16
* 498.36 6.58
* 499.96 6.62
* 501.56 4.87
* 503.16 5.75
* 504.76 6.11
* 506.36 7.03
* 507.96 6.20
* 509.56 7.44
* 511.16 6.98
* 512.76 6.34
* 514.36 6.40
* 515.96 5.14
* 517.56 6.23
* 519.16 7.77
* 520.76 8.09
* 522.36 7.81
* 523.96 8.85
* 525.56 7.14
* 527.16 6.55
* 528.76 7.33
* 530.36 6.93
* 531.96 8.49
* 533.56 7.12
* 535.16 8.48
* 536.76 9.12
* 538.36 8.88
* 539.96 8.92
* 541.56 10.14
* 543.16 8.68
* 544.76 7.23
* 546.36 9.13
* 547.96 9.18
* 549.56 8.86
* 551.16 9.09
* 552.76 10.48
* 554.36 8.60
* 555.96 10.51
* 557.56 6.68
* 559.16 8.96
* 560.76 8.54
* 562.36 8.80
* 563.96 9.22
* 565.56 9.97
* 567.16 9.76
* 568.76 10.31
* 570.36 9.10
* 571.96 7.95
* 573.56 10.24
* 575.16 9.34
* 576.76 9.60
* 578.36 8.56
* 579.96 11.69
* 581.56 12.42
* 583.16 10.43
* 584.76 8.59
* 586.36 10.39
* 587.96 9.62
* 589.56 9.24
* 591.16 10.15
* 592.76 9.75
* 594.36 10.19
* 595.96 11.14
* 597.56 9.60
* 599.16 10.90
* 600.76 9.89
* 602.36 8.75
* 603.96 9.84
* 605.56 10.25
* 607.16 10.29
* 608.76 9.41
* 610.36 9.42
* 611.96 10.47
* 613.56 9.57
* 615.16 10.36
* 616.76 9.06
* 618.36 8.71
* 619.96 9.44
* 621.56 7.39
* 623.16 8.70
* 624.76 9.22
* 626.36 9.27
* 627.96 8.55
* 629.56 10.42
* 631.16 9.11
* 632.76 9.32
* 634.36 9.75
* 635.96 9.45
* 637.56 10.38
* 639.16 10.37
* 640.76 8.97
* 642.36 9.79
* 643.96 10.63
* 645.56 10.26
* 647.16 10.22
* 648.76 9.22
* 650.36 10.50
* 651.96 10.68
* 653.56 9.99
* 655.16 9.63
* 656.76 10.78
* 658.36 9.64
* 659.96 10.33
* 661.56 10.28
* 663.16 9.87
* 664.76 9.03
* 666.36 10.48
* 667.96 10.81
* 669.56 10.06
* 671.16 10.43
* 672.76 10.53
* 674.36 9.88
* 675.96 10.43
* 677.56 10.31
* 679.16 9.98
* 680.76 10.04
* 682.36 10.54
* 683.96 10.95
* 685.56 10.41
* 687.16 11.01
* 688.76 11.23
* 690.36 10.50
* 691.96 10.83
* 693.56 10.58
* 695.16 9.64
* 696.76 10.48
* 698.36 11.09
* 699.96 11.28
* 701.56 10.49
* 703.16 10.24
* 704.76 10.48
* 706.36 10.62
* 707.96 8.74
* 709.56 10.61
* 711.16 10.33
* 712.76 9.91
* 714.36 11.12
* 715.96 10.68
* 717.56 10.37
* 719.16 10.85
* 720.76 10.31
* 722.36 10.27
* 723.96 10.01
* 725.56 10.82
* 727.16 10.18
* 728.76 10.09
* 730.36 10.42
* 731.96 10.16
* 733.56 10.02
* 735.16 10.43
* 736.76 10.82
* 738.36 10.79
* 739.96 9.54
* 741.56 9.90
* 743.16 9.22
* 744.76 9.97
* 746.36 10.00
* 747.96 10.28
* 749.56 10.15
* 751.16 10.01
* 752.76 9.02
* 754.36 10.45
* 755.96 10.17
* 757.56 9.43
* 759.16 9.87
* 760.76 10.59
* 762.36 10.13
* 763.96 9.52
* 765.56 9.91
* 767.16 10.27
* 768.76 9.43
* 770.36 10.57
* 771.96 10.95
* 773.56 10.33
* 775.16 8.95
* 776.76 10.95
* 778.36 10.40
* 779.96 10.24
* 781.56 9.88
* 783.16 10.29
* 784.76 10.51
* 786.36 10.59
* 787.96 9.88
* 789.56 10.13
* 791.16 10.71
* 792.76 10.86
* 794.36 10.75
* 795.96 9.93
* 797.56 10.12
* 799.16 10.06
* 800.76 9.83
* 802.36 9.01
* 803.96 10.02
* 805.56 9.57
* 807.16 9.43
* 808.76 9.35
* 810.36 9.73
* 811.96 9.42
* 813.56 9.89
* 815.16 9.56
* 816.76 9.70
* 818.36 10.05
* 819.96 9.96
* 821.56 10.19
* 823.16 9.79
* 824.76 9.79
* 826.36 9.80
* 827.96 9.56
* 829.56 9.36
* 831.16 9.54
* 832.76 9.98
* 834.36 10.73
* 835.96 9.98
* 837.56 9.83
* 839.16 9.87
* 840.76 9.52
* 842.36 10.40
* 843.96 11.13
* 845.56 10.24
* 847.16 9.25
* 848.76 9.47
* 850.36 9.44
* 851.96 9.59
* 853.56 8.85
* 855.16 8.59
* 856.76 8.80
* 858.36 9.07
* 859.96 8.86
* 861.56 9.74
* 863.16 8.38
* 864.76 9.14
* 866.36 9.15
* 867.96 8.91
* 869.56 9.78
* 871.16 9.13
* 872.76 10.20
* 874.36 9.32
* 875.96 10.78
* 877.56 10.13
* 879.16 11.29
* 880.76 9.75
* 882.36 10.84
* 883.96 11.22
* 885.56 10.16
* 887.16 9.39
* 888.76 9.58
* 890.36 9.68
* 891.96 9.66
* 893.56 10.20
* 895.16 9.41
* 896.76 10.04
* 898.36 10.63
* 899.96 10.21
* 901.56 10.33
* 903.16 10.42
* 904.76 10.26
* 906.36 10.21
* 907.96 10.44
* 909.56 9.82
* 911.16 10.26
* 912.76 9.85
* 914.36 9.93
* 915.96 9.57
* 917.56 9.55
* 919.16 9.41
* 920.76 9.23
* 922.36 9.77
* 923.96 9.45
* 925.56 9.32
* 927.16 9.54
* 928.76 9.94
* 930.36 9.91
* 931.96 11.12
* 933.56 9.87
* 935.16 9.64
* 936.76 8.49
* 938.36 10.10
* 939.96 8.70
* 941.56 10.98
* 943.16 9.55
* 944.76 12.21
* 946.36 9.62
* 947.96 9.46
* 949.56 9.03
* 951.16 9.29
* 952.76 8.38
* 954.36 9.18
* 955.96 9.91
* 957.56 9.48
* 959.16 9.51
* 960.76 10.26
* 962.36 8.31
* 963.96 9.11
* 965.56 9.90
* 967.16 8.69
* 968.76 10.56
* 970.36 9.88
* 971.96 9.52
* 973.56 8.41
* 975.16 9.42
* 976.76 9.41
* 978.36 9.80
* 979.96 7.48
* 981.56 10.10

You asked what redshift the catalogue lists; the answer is 0.20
